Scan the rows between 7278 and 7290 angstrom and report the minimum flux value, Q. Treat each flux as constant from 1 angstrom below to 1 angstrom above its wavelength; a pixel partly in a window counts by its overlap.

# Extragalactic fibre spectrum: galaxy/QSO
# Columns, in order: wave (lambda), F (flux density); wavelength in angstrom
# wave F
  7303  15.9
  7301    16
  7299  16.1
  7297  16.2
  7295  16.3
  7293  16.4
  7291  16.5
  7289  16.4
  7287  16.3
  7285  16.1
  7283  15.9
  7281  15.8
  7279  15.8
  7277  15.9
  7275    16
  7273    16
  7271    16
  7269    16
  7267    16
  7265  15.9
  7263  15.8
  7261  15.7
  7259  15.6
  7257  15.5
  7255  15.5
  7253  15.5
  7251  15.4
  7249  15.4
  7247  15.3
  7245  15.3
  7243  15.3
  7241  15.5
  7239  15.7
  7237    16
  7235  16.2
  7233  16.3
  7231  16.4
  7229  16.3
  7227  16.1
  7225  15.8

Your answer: 15.8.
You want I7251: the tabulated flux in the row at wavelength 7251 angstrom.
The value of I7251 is 15.4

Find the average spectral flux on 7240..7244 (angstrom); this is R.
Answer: 15.4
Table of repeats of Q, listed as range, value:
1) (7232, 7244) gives 15.3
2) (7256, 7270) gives 15.5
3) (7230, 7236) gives 16.2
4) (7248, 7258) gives 15.4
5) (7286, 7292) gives 16.3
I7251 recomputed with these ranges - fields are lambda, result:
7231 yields 16.4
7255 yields 15.5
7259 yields 15.6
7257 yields 15.5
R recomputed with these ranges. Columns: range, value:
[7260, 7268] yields 15.8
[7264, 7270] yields 16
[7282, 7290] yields 16.2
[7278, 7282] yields 15.8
